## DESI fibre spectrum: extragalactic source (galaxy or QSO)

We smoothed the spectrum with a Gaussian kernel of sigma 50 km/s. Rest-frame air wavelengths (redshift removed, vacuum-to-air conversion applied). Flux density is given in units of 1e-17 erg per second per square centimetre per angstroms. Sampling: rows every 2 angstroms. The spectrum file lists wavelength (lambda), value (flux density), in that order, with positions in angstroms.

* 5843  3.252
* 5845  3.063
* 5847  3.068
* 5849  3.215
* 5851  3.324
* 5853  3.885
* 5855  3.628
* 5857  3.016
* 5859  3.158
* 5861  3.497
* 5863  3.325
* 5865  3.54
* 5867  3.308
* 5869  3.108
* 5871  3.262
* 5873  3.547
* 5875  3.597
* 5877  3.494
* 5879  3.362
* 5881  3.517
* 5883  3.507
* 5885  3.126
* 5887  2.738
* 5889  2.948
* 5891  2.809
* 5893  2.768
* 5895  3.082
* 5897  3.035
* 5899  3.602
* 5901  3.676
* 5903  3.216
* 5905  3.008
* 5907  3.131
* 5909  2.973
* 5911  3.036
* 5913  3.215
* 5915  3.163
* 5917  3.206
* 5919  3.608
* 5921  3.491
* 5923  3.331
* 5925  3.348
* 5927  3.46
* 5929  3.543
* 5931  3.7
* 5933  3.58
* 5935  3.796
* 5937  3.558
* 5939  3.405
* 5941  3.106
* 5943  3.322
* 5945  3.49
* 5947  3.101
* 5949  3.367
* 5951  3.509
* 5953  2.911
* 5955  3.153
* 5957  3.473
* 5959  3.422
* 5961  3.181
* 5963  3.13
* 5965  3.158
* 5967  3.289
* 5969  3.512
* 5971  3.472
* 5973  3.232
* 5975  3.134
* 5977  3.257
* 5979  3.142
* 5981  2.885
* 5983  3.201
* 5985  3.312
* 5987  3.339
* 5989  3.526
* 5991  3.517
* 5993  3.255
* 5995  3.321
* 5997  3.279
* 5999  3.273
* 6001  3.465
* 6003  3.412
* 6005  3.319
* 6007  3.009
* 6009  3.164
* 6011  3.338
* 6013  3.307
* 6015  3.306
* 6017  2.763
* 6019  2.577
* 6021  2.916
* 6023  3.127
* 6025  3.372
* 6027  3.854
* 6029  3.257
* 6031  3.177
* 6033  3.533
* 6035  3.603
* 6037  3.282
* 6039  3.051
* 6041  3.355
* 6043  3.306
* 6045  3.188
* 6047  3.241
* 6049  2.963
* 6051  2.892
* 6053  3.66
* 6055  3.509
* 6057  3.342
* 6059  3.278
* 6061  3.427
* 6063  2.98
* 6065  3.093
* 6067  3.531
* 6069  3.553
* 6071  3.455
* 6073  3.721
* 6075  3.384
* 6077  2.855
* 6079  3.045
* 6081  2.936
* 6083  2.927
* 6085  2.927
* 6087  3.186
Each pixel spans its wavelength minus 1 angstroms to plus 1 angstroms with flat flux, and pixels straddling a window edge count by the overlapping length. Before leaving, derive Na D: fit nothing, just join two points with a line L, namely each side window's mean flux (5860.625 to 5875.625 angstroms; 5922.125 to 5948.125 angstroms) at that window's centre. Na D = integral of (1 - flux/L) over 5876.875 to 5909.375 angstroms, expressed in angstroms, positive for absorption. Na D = 2.3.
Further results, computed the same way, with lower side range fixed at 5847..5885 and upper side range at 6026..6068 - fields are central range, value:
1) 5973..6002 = 0.51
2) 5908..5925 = 0.55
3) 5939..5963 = 0.55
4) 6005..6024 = 1.45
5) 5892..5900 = 0.60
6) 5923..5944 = -0.72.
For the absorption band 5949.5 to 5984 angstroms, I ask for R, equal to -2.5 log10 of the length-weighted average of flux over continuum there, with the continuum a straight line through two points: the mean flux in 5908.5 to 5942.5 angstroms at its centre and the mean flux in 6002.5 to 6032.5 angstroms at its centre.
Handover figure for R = 0.02 mag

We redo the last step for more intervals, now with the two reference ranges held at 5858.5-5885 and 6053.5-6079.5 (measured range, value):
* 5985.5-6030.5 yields 0.03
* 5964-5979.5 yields 0.03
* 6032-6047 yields 0.01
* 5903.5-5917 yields 0.09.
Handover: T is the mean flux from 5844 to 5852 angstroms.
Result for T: 3.17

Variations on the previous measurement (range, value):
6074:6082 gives 3.05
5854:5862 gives 3.32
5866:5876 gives 3.36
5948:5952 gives 3.44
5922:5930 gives 3.42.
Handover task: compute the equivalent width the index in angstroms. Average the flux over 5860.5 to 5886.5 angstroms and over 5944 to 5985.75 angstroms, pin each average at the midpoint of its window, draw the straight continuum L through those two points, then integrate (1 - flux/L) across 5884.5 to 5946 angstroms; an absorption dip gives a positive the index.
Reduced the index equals 0.9 angstroms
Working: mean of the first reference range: 3.38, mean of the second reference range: 3.25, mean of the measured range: 3.27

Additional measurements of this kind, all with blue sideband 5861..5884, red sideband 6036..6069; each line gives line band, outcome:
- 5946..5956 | 0.4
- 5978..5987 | 0.5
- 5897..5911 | 0.7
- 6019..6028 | 0.1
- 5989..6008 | -0.1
